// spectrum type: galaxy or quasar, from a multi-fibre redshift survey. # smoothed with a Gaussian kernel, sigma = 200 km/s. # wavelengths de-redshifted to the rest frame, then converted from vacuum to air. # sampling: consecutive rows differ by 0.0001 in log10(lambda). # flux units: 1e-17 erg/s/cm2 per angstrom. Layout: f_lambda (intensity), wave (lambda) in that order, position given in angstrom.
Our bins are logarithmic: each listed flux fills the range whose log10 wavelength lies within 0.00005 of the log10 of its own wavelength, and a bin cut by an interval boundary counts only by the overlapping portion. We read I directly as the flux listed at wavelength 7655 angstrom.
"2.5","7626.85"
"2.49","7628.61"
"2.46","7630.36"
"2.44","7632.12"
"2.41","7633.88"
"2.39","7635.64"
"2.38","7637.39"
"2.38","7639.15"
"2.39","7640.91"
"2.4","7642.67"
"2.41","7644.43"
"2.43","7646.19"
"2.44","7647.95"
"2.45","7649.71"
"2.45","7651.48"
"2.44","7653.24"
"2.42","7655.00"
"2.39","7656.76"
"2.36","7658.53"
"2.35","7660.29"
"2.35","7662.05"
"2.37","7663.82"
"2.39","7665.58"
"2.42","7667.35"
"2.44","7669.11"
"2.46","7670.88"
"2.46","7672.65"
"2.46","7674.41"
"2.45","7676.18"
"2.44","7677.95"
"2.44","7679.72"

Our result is 2.42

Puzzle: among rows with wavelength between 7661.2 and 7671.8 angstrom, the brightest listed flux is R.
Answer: 2.46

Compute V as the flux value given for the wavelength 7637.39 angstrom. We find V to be 2.38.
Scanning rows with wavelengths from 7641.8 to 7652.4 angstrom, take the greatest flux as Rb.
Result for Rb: 2.45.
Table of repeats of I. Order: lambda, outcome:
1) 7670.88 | 2.46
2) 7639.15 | 2.38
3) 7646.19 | 2.43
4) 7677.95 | 2.44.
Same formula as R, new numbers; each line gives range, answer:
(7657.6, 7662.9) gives 2.36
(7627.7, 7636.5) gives 2.49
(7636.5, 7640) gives 2.38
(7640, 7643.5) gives 2.4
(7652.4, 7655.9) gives 2.44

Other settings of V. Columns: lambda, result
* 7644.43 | 2.41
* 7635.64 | 2.39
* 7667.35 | 2.42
